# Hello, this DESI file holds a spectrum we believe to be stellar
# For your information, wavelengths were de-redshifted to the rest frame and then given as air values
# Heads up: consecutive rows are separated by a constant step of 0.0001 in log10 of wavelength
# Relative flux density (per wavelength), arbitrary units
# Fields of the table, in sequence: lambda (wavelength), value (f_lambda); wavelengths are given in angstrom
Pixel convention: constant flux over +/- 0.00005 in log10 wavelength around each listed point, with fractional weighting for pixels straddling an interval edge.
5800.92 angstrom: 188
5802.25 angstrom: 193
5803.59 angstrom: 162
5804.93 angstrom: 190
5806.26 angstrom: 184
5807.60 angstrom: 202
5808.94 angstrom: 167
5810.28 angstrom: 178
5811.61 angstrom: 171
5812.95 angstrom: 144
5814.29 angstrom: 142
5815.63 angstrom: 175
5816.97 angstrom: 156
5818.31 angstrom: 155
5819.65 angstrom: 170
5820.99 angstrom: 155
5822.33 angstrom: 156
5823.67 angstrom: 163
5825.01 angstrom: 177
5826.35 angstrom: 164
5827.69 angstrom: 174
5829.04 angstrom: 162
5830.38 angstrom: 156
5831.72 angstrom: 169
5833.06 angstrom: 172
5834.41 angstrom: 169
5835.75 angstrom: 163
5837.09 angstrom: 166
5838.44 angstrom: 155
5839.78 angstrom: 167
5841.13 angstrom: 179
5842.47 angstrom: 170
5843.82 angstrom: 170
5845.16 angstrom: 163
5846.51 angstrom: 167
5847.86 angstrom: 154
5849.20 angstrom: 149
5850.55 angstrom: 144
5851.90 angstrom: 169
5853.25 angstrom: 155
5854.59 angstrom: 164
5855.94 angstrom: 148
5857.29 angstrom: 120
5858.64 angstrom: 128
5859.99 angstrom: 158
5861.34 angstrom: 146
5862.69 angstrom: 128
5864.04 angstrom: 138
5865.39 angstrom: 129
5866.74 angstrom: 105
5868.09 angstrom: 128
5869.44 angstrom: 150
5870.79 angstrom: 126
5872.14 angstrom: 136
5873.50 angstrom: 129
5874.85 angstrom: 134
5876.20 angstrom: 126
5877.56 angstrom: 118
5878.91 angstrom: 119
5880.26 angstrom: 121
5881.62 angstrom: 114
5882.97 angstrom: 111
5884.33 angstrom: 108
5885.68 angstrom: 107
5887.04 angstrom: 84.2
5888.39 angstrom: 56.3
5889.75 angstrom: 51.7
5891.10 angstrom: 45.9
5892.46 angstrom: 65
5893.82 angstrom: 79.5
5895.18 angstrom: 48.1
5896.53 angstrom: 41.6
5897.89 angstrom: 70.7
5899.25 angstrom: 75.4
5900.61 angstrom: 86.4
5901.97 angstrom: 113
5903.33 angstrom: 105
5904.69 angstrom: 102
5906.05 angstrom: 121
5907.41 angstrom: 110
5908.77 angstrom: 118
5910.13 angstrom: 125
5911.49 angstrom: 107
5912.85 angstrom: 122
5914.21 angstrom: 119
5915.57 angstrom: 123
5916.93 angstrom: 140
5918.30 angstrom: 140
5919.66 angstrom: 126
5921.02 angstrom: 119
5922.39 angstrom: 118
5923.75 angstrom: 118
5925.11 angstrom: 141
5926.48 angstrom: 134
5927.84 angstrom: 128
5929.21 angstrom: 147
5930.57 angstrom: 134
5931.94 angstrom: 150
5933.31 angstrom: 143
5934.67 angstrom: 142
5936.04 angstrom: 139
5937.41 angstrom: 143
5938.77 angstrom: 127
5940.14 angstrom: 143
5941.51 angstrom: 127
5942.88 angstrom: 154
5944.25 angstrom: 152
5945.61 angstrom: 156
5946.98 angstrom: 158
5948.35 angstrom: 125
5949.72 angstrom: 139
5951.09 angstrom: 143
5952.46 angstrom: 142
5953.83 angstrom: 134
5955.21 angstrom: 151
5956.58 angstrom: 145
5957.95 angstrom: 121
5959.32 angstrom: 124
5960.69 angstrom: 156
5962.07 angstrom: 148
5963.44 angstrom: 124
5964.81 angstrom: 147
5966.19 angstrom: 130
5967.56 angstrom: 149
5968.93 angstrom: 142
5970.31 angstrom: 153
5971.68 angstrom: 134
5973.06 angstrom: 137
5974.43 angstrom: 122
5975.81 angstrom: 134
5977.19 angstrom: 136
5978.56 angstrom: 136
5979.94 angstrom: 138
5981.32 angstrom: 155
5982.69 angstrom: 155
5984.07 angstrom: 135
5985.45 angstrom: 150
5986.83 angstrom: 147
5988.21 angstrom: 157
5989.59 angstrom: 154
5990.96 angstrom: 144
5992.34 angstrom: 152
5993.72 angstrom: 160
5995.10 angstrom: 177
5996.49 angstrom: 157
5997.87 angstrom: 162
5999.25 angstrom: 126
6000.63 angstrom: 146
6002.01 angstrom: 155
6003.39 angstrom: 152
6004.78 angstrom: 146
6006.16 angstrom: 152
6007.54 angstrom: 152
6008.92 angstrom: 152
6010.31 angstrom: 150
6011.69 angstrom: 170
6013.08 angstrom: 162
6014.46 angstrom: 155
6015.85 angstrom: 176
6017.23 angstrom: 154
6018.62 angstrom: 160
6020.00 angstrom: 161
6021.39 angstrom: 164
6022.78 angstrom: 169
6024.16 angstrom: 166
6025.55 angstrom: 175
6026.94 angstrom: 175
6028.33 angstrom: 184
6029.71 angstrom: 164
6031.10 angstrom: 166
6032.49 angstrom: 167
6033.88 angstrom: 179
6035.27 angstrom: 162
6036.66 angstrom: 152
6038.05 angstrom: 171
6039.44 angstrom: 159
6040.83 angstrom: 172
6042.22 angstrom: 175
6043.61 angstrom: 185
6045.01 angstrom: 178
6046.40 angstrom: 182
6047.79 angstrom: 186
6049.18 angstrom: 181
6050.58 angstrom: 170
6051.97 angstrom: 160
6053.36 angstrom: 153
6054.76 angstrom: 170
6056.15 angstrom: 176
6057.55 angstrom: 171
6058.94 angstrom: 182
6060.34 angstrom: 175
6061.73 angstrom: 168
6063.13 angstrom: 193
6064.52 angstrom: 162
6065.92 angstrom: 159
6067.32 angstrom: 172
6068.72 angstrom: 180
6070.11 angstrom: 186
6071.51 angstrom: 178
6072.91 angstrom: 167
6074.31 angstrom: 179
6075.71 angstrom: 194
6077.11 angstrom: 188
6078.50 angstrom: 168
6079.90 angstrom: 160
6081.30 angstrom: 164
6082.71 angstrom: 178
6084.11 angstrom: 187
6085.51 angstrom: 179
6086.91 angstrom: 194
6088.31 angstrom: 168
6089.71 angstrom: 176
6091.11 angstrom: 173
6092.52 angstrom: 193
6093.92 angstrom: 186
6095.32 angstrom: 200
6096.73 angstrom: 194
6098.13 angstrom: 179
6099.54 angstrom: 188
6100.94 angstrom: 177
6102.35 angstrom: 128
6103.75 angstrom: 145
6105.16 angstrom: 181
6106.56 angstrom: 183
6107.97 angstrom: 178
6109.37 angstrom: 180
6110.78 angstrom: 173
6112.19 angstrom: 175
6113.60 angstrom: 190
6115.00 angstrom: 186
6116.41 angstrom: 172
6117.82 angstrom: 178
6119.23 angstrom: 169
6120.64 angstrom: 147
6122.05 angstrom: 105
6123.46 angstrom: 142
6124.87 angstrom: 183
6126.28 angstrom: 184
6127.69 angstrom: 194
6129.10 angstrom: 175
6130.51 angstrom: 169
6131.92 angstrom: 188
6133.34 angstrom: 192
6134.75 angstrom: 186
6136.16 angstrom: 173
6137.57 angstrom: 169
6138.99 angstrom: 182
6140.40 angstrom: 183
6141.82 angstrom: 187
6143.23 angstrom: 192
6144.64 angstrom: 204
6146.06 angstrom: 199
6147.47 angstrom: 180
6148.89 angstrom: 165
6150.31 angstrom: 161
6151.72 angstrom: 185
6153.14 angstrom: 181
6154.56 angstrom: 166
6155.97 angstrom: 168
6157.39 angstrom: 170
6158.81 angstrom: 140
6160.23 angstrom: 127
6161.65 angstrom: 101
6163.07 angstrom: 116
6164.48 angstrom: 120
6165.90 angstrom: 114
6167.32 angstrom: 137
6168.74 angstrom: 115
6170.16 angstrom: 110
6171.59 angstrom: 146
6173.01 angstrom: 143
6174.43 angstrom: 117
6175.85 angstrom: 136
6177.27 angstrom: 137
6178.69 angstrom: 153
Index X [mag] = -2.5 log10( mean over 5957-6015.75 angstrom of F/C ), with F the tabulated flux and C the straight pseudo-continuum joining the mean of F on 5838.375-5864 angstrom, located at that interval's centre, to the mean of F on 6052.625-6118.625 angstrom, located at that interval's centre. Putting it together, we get 0.14 mag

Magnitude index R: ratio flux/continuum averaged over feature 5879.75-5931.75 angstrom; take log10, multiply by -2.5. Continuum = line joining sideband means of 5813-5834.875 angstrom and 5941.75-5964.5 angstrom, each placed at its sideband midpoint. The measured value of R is 0.38 mag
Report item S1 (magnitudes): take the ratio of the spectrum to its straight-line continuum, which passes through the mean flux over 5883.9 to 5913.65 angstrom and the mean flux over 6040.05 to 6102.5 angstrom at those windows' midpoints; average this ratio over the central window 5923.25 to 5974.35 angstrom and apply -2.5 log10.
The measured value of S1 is -0.23 mag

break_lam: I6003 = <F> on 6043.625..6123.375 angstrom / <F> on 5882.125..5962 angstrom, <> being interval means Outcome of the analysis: 1.47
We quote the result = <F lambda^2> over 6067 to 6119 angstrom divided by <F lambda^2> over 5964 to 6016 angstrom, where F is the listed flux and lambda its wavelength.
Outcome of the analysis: 1.24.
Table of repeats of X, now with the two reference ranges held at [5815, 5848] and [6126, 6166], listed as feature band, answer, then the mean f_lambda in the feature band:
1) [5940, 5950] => 0.15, 145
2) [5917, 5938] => 0.23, 135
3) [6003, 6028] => 0.04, 161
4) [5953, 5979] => 0.20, 138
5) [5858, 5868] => 0.24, 133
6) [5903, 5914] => 0.41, 114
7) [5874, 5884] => 0.35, 120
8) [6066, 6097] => -0.07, 180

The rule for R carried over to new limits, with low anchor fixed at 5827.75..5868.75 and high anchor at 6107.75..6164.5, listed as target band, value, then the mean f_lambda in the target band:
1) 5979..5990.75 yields 0.09 mag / 148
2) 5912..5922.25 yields 0.24 mag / 126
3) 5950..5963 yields 0.14 mag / 140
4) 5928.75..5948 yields 0.11 mag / 144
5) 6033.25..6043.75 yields -0.03 mag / 169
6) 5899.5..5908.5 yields 0.43 mag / 105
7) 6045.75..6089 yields -0.06 mag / 175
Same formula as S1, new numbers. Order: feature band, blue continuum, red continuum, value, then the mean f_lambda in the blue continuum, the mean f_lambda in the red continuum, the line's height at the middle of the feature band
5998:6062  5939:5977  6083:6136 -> -0.06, 140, 176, 157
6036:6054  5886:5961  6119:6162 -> -0.16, 119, 170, 148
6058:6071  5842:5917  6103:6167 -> -0.14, 118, 168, 154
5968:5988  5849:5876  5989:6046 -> 0.11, 139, 162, 156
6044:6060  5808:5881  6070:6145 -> -0.01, 152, 177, 171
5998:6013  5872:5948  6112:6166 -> -0.10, 116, 168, 137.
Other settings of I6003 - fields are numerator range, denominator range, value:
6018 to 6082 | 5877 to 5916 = 1.81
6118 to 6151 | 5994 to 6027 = 1.10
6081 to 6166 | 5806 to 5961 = 1.27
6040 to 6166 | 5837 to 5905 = 1.42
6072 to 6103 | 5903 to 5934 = 1.42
